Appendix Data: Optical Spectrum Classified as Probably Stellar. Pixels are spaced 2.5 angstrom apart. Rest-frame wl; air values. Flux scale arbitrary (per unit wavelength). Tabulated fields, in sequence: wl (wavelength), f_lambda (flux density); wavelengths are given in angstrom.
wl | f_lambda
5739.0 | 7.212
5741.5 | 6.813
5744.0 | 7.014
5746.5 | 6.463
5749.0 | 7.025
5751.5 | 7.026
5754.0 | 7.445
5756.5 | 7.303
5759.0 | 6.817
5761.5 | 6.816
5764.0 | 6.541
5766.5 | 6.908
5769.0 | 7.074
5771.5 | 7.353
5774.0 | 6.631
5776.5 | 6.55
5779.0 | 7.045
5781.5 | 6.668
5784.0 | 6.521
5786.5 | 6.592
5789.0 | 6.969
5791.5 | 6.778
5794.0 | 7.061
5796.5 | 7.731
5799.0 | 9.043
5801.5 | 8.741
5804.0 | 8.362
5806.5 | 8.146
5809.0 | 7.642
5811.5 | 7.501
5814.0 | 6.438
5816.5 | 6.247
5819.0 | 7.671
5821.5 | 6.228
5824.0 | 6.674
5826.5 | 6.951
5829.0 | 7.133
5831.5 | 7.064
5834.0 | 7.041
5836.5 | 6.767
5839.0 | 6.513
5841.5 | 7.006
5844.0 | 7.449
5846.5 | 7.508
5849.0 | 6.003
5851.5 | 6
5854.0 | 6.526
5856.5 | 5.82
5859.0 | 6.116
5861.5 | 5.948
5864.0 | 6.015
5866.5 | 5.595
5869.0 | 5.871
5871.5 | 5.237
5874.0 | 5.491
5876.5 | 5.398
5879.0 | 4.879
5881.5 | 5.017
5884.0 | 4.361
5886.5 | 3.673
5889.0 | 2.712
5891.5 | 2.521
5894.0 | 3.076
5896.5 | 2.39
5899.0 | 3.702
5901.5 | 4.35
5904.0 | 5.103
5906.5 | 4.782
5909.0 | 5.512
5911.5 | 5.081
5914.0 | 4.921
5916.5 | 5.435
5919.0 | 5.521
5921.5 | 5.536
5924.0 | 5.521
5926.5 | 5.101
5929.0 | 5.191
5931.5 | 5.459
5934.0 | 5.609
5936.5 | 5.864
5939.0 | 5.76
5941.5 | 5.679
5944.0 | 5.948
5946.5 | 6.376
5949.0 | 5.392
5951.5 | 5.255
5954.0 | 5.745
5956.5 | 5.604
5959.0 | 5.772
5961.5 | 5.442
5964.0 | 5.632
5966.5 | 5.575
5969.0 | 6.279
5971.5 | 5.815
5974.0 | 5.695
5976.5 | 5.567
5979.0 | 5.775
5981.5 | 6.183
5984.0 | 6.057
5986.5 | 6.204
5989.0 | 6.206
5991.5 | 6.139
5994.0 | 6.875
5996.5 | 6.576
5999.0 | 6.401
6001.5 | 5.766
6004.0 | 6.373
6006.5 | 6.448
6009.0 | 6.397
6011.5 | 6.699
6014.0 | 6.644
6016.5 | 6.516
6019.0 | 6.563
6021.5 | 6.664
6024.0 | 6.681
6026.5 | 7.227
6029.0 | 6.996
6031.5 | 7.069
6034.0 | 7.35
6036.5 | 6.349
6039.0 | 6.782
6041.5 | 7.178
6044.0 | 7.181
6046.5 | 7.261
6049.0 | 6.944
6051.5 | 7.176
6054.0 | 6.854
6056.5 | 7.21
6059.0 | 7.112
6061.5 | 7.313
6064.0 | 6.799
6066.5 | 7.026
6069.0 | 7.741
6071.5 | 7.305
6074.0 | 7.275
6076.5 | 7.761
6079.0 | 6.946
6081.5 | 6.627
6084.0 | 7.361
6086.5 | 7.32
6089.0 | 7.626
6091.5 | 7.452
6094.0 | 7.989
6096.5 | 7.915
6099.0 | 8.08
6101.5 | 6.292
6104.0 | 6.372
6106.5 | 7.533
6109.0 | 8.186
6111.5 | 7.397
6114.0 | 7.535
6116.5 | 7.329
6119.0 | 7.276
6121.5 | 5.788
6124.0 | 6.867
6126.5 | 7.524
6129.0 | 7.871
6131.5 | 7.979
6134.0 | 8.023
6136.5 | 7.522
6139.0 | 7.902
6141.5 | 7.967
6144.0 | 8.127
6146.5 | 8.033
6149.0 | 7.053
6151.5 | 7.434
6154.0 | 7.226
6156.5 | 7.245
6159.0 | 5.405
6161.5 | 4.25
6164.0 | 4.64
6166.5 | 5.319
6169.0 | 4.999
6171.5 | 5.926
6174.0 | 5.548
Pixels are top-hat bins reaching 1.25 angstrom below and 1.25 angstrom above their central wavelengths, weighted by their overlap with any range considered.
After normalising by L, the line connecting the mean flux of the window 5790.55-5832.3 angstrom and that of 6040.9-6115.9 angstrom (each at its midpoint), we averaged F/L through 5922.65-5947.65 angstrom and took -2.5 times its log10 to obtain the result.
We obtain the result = 0.285 mag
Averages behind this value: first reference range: 7.38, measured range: 5.65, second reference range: 7.29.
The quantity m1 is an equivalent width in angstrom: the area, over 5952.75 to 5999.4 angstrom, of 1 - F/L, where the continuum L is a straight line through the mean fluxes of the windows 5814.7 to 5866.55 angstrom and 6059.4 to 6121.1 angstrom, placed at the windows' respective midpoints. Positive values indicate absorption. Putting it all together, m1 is 6.9 angstrom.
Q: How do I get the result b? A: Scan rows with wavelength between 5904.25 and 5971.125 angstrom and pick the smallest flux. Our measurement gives 4.782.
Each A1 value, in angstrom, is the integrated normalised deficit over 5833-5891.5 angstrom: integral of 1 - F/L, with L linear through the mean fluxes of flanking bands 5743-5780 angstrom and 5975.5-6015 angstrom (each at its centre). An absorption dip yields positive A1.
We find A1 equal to 8.4 angstrom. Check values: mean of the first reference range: 6.93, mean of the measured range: 5.71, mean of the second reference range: 6.27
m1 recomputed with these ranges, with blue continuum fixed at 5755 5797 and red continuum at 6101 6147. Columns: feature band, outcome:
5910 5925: 3.8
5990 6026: 3.8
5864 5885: 5.3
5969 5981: 2.4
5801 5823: -1.4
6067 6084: 0.2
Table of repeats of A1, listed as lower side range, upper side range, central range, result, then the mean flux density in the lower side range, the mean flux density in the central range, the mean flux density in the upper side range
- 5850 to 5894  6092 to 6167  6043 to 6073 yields -2.7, 5.07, 7.16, 7.16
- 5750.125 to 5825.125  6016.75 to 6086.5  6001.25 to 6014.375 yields 1.2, 7.15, 6.42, 7.06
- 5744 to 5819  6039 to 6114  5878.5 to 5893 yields 6.9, 7.16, 3.79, 7.28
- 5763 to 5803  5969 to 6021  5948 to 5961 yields 1.8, 7.15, 5.55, 6.25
